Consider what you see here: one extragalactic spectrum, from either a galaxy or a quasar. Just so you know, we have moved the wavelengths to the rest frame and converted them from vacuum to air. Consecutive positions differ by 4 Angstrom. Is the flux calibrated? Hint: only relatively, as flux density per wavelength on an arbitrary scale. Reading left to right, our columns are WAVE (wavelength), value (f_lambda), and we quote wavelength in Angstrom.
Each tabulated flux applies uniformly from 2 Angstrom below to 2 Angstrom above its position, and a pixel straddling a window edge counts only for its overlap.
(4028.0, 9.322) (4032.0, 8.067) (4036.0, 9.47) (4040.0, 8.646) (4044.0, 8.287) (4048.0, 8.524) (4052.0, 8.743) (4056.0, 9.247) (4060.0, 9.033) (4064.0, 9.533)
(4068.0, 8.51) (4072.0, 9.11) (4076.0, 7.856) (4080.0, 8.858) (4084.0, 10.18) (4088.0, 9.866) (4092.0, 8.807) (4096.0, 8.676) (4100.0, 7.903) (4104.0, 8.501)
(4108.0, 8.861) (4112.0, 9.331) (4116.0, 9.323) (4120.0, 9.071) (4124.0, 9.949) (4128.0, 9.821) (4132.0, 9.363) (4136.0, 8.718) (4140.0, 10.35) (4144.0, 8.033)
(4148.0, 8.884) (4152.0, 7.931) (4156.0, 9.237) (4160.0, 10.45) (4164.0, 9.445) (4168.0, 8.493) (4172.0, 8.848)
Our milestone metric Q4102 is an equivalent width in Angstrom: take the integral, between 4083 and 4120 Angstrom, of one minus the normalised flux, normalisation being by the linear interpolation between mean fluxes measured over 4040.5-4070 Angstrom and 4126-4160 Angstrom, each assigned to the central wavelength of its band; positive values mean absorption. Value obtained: -0.1 Angstrom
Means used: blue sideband 8.83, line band 9.02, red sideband 9.12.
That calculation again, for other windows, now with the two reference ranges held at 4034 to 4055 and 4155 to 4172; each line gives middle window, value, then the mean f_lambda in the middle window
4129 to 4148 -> 0.20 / 9.13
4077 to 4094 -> -0.71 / 9.34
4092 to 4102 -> 0.69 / 8.39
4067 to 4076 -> 0.26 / 8.63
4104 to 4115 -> 0.09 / 9.01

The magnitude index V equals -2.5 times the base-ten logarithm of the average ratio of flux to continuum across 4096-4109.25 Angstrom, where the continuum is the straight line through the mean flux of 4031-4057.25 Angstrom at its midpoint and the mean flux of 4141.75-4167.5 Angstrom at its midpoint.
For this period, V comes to 0.05 mag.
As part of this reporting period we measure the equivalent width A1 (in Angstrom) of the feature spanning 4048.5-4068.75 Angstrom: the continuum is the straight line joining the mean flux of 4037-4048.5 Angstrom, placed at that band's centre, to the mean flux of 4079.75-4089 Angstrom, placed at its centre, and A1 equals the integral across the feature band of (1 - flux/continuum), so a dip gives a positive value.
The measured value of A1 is 0.02 Angstrom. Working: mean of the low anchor 8.57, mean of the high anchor 9.76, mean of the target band 9.01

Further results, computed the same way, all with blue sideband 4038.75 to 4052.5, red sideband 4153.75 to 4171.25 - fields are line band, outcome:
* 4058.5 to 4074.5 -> -0.6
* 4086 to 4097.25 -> -0.4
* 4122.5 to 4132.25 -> -0.7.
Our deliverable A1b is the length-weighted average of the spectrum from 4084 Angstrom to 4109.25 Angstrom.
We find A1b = 8.88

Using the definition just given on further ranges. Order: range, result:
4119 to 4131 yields 9.64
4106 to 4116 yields 9.14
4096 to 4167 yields 9.11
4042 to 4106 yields 8.85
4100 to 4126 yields 9.07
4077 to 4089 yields 9.47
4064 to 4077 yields 8.7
